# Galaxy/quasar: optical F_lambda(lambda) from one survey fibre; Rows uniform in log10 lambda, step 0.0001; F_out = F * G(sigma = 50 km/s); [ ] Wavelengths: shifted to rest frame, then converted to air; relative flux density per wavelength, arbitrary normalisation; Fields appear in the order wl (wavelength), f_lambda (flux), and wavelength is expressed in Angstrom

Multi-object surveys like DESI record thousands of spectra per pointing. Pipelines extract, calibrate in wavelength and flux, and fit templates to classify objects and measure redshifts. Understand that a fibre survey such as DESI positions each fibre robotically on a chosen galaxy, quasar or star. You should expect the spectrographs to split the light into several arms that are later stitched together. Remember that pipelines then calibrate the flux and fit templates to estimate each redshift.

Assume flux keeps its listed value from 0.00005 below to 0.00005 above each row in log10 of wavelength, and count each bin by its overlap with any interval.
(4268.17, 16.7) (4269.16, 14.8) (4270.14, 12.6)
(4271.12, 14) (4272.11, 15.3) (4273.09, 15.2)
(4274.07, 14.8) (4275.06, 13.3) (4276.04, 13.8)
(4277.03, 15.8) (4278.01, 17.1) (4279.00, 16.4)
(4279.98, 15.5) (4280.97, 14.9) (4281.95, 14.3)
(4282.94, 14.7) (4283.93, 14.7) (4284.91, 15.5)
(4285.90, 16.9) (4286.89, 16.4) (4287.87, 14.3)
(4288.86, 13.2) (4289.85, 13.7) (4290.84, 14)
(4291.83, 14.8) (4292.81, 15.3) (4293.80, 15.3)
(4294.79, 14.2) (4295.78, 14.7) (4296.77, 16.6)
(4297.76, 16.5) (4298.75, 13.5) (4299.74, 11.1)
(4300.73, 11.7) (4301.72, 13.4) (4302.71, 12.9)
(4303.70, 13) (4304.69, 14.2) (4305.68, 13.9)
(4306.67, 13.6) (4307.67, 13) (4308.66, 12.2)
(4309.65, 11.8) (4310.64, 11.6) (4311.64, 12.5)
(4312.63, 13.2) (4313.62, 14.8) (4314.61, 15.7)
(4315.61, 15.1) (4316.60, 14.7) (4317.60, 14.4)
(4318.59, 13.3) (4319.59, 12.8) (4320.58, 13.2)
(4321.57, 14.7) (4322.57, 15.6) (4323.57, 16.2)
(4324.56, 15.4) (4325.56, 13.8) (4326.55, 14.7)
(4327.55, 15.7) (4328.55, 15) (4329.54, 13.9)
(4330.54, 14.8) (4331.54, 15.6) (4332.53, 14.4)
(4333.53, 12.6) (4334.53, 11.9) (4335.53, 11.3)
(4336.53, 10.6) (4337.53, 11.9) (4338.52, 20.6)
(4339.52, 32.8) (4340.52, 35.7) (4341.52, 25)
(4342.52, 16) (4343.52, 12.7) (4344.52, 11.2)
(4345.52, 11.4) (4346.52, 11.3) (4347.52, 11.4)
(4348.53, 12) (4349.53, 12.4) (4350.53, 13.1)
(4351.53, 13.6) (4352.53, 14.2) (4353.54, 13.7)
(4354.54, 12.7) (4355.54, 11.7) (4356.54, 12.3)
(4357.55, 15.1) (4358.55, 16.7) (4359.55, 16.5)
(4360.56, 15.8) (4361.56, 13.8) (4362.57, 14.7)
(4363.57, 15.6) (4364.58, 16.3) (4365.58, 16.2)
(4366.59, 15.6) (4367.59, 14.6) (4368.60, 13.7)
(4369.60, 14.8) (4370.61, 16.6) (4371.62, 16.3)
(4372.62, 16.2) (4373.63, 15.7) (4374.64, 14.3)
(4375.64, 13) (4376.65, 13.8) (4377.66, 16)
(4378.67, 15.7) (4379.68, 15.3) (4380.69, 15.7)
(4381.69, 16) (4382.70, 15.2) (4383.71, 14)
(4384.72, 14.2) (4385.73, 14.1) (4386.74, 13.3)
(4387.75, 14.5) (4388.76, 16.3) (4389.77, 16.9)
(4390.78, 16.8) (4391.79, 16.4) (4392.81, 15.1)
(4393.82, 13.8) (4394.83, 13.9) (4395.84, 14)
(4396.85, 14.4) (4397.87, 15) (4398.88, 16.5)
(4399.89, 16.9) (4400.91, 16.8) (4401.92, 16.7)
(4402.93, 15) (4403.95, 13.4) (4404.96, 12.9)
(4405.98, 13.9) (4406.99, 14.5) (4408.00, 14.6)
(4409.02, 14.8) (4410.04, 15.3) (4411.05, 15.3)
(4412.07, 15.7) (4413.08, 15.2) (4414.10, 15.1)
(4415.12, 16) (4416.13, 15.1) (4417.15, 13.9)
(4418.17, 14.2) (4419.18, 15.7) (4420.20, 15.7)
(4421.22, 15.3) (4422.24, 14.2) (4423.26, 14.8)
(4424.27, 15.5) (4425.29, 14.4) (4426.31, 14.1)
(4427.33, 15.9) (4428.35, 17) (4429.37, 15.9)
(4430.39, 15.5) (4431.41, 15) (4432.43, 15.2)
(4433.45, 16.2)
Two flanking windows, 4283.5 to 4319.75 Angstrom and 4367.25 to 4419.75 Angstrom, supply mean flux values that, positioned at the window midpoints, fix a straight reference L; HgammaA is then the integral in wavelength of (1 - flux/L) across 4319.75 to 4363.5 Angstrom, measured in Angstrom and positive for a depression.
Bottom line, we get -1.8 Angstrom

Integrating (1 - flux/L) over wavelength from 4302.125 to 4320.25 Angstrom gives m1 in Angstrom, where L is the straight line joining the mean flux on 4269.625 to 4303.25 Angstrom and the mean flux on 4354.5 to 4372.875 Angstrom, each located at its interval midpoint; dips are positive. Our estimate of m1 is 1.6 Angstrom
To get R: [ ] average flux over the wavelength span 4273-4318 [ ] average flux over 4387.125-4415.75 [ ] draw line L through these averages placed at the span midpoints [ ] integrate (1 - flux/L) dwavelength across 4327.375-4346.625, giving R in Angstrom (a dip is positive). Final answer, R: -2.2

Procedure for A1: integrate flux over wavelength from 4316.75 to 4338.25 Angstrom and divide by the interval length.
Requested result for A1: 14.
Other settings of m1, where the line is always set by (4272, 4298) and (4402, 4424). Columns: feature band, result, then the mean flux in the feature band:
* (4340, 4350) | -0.7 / 15.9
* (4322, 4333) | 0.0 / 15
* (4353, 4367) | 0.2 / 14.8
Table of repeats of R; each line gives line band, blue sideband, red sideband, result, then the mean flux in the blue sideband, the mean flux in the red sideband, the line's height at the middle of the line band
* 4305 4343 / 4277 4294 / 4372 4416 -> -0.63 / 15.1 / 15.1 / 15.1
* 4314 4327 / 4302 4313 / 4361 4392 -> -1.22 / 12.9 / 15.2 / 13.3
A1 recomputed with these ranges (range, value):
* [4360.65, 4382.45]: 15.2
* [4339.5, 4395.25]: 15.2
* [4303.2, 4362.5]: 14.6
